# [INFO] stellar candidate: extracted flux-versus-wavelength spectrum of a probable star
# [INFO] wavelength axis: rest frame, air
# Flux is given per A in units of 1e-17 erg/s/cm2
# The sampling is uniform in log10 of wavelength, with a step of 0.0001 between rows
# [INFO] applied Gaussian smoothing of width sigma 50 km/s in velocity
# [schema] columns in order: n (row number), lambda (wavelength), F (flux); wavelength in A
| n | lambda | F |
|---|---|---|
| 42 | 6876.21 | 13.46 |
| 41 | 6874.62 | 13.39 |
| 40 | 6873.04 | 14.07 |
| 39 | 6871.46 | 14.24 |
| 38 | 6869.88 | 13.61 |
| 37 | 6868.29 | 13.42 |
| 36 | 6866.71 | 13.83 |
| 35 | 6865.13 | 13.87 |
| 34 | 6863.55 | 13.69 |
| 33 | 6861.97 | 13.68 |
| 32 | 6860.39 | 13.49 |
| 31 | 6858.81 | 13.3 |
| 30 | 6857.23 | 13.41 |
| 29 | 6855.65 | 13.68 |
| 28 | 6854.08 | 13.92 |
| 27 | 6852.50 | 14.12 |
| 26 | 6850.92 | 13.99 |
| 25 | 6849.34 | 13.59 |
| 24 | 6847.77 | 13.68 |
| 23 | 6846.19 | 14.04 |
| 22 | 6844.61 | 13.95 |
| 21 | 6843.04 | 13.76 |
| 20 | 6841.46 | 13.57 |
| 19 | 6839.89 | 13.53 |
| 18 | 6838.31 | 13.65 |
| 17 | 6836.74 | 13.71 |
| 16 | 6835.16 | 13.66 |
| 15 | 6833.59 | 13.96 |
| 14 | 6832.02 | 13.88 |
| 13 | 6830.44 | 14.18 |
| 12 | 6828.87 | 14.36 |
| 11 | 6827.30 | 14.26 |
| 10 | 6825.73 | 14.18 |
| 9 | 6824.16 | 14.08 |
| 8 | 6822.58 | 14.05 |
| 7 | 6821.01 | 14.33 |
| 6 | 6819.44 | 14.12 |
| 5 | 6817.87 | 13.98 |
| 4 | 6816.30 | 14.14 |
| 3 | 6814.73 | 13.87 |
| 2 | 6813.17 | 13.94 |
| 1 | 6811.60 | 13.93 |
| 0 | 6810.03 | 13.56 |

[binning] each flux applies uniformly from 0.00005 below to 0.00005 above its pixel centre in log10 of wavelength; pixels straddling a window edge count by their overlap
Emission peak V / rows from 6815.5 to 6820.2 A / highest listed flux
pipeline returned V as 14.14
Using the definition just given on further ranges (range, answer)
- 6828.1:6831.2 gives 14.36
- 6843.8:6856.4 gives 14.12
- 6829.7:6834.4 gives 14.18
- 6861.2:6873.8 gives 14.24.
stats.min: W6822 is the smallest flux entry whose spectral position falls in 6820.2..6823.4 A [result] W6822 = 14.05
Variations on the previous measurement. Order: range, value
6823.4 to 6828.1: 14.08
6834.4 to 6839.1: 13.65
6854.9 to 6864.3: 13.3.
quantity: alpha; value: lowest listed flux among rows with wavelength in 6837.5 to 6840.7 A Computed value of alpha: 13.53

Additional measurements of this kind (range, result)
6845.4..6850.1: 13.59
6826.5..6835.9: 13.66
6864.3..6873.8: 13.42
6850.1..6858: 13.41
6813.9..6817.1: 13.87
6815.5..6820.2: 13.98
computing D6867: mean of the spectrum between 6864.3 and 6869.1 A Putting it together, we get 13.7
